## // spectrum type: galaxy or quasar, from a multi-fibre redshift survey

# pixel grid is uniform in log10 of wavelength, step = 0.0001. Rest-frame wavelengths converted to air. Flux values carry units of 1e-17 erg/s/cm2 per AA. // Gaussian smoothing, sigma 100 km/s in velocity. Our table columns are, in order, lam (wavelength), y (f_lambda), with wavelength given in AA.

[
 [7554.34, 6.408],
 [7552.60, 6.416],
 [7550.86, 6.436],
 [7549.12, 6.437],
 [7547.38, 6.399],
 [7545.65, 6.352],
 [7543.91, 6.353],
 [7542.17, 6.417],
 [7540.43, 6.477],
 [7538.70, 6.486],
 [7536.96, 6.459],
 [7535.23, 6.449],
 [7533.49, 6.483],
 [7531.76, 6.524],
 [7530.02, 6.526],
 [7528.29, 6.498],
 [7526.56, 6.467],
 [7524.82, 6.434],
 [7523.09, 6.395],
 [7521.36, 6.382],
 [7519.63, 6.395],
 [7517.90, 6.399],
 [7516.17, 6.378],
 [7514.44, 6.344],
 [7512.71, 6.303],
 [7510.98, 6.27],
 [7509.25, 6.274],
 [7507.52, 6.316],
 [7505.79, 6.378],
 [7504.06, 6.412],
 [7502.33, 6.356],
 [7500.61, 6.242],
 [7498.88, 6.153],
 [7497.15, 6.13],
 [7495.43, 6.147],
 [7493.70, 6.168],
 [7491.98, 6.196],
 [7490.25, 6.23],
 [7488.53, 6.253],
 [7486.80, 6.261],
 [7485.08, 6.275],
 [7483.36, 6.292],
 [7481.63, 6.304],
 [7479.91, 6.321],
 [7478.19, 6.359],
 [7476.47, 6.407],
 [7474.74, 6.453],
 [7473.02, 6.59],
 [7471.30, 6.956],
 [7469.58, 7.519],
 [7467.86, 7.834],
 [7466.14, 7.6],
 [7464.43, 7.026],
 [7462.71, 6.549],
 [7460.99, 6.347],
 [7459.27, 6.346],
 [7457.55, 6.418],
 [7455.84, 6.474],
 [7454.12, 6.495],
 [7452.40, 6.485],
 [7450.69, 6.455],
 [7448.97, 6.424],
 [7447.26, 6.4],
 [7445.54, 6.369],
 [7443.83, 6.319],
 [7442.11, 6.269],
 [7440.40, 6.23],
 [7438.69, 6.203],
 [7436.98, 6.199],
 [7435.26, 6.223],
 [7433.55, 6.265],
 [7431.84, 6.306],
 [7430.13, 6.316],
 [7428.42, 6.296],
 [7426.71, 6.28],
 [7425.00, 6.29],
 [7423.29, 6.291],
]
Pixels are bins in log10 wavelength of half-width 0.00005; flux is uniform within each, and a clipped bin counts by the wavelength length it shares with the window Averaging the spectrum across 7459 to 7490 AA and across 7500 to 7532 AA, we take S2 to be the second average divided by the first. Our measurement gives 0.96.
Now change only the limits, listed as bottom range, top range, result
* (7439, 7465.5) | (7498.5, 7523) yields 0.98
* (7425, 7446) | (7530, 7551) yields 1.03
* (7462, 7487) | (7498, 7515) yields 0.94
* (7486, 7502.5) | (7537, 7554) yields 1.03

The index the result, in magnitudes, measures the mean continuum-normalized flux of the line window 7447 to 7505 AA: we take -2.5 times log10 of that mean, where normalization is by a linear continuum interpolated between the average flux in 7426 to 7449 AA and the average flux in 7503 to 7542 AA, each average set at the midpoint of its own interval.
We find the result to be -0.03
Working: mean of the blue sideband 6.29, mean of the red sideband 6.41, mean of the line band 6.5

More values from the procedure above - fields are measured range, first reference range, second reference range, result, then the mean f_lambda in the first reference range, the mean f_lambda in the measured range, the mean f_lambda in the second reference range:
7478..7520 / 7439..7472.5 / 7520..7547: 0.043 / 6.65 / 6.28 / 6.45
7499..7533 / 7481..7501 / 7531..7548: -0.008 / 6.22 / 6.38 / 6.44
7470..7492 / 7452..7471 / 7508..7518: 0.040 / 6.84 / 6.4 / 6.32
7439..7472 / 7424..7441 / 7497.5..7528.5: -0.061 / 6.26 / 6.65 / 6.35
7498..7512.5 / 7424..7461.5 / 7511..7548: 0.017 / 6.34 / 6.3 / 6.42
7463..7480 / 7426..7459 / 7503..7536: -0.092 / 6.34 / 6.92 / 6.4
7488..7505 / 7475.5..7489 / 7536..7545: 0.019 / 6.31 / 6.23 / 6.43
